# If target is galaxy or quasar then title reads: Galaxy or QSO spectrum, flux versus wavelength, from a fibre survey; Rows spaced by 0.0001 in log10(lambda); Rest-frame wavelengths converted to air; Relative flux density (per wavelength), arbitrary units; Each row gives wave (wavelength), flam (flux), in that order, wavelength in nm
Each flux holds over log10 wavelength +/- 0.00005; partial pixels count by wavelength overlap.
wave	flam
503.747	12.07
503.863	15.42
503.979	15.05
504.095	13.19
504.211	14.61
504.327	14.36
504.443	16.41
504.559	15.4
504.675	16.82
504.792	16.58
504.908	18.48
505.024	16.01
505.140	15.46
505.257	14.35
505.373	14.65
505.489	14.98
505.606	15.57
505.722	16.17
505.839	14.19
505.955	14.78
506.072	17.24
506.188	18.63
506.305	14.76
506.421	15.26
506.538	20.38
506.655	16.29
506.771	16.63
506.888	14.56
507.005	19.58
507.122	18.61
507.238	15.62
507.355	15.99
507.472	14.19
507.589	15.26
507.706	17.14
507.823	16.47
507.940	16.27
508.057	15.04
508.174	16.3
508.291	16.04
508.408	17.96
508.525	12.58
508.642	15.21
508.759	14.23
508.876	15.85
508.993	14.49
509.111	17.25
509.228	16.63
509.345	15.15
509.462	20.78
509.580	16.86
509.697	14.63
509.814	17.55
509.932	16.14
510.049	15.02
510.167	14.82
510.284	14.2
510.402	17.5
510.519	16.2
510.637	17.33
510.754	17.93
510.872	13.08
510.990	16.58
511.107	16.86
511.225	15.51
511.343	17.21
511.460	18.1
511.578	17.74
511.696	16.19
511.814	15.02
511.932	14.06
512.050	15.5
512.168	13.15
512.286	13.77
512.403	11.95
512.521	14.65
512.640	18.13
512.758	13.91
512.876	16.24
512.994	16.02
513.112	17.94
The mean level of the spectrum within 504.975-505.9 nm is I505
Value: 15.2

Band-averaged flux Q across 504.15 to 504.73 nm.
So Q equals 15.5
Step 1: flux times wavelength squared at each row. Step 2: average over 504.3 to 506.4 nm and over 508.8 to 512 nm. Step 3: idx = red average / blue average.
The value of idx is 1.05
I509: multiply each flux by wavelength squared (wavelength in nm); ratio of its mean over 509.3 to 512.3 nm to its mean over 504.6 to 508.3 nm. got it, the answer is 1.0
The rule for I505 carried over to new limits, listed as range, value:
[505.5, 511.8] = 16.2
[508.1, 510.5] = 16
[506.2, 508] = 16.5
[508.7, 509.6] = 16.4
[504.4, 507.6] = 16.2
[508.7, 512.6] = 15.8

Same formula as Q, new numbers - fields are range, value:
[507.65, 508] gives 16.6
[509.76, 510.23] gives 15.8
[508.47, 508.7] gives 13.9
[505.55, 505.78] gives 15.9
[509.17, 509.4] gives 15.9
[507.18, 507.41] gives 15.8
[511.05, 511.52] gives 16.9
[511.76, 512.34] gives 14.3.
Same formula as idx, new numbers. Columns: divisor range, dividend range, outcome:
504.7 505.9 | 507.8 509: 1.00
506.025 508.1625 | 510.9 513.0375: 0.96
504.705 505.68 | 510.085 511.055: 1.03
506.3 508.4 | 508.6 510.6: 0.99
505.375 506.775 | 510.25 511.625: 1.04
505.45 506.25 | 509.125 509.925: 1.08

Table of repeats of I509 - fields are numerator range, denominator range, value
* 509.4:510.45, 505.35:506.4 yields 1.06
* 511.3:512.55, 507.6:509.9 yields 0.96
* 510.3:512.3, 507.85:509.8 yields 1.01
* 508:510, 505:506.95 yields 1.02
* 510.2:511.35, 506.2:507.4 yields 0.97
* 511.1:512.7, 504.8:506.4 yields 1.01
